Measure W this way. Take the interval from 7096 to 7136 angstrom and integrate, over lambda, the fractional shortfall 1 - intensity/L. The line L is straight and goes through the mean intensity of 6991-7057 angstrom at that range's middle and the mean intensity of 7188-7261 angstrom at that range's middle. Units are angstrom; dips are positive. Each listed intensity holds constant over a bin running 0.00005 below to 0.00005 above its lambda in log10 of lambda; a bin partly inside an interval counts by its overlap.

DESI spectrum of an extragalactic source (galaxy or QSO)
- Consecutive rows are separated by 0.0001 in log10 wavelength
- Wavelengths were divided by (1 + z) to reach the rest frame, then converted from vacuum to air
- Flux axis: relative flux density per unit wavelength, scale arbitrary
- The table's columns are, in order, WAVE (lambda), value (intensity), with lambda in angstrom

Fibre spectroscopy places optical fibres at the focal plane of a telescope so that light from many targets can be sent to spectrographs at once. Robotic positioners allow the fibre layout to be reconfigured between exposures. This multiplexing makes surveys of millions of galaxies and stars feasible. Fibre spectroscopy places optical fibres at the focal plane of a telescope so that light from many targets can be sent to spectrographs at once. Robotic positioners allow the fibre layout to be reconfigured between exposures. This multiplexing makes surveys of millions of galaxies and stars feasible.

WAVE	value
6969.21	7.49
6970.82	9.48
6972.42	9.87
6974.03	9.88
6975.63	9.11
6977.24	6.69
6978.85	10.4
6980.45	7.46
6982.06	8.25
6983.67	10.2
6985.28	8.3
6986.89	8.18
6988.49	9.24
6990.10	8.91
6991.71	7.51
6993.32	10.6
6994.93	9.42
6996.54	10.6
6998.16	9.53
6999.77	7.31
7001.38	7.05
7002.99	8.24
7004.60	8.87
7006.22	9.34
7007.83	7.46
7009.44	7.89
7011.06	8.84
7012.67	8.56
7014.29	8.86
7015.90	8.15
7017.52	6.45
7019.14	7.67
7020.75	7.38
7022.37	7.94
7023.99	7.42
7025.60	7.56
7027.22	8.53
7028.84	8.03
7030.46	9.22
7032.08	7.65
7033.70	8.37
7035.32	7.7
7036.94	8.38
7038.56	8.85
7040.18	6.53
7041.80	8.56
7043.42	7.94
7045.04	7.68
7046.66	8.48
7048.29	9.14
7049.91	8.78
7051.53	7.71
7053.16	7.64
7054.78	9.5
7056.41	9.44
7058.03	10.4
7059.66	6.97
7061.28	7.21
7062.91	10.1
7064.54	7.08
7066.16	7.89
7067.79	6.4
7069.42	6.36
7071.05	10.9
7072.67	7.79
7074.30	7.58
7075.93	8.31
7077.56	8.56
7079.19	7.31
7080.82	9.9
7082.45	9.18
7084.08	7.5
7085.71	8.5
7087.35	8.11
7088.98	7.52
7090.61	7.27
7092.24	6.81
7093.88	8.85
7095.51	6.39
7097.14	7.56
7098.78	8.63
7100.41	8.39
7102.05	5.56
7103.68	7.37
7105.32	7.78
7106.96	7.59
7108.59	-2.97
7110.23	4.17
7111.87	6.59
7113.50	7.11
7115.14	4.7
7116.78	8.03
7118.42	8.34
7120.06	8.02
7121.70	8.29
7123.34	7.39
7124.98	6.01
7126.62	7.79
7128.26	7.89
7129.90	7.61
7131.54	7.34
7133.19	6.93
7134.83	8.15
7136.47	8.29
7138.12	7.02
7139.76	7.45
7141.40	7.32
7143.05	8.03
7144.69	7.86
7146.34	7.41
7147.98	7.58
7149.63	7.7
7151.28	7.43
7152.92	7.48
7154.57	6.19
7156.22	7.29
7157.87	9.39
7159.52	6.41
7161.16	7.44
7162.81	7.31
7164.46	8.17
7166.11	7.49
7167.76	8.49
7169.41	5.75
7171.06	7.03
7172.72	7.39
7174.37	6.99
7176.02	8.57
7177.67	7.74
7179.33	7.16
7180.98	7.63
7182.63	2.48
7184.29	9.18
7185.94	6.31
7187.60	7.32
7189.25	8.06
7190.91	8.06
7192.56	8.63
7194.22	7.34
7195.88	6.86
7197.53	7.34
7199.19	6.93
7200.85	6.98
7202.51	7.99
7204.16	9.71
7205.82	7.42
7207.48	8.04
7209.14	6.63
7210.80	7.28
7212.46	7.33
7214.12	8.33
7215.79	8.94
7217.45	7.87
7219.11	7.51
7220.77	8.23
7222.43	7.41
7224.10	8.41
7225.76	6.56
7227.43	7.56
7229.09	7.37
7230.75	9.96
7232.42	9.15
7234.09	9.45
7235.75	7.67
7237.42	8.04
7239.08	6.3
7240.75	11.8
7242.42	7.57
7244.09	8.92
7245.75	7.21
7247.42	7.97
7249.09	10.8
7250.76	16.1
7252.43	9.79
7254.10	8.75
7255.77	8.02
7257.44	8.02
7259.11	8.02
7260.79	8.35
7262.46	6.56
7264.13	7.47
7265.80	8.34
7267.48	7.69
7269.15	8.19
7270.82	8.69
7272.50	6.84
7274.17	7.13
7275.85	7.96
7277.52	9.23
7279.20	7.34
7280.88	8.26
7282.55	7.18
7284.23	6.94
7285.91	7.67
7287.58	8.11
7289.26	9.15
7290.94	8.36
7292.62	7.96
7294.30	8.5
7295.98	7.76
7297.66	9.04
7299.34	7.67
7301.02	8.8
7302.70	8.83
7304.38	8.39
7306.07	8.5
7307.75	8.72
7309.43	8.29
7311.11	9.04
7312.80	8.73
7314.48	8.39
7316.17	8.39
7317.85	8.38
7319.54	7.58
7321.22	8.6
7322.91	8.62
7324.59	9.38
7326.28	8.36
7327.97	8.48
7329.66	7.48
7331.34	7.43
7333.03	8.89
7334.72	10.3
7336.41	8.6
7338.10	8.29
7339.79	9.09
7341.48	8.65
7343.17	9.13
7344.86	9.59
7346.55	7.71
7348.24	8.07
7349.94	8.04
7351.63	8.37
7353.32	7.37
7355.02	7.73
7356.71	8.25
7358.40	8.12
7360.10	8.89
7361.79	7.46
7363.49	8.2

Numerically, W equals 7.0 angstrom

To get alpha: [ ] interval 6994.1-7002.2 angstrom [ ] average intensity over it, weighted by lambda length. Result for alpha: 8.78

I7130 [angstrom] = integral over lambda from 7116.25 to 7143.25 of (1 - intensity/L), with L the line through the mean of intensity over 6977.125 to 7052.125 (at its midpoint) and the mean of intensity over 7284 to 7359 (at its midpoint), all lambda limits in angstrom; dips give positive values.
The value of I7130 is 2.4 angstrom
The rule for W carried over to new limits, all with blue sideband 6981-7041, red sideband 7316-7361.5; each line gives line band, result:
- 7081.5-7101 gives 1.1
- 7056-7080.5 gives 0.6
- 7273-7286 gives 1.1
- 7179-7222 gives 4.4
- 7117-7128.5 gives 0.9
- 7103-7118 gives 4.9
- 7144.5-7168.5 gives 2.3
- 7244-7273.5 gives -0.8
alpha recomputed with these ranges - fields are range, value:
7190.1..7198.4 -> 7.64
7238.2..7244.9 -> 8.64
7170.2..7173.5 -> 7.18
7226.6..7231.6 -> 8.31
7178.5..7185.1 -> 6.6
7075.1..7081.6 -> 8.51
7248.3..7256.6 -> 10.7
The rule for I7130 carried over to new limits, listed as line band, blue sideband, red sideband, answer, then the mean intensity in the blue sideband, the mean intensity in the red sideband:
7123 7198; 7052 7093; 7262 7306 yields 6.48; 8.17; 8.02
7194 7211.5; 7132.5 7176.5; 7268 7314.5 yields 0.53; 7.5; 8.2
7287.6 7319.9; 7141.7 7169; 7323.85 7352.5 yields -0.25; 7.57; 8.58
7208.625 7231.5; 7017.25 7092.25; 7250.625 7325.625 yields 1.22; 8.12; 8.32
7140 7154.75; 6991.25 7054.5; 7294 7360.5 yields 1.49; 8.27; 8.46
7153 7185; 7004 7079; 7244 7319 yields 3.95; 8.17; 8.4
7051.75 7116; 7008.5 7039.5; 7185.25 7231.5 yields 3.84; 8.07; 7.73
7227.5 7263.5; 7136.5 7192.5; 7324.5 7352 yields -3.97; 7.4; 8.56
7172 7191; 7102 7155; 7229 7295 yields 0.87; 6.98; 8.43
